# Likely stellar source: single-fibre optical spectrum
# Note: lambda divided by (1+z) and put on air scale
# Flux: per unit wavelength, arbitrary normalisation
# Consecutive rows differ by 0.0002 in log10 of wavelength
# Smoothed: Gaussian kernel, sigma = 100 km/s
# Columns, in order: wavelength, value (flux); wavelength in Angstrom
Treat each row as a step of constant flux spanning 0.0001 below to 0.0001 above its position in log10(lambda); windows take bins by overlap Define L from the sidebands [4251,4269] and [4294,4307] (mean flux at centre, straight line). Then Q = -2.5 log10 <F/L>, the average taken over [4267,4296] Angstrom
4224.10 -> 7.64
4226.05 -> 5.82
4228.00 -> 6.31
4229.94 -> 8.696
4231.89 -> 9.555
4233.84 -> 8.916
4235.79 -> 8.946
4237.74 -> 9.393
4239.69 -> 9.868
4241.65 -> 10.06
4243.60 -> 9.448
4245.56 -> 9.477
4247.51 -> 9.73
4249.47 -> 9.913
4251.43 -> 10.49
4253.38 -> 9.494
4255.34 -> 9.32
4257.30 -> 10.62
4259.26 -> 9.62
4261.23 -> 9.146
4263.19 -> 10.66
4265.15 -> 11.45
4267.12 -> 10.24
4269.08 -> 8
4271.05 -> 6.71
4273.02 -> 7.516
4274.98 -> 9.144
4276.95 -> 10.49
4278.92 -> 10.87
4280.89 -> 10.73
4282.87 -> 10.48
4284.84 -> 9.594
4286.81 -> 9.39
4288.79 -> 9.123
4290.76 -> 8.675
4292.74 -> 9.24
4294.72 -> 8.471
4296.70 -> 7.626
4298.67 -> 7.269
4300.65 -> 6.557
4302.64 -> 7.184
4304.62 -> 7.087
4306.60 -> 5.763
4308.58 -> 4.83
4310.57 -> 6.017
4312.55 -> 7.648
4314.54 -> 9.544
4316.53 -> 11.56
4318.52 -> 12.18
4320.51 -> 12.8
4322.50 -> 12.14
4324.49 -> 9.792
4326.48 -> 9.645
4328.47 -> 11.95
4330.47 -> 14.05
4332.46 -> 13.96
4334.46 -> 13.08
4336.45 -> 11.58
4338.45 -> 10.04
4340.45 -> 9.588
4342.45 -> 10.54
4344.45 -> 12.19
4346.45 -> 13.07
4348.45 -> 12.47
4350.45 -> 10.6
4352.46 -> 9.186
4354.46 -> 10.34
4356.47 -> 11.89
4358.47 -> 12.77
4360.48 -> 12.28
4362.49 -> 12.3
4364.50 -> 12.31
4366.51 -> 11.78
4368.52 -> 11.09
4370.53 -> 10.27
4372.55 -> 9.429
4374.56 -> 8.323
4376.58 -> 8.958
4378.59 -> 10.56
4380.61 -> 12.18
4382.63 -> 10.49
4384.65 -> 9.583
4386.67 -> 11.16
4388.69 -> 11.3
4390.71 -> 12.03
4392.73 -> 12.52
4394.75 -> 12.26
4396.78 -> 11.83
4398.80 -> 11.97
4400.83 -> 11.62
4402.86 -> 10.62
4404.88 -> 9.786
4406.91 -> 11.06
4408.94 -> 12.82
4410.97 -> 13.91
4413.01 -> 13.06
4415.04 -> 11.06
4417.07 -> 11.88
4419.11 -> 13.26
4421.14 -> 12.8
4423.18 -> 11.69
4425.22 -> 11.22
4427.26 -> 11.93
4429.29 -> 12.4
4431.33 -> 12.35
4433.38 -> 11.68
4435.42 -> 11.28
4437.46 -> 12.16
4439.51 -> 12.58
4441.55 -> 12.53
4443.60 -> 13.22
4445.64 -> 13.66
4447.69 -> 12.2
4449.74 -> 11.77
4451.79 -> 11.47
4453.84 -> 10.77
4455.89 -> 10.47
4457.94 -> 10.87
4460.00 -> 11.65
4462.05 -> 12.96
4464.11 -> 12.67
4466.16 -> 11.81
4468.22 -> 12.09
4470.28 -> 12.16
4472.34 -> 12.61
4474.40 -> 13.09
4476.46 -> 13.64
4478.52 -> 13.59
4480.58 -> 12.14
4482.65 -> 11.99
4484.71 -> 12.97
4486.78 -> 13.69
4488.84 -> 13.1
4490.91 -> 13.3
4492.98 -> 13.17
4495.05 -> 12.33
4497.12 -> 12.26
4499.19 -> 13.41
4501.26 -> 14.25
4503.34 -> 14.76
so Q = -0.092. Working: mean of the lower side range 10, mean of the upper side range 7.17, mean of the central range 9.2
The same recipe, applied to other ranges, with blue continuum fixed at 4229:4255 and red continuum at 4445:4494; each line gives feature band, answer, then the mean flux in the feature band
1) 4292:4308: 0.37 mag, 7.31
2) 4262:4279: 0.06 mag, 9.38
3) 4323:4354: -0.07 mag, 11.4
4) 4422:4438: 0.01 mag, 11.8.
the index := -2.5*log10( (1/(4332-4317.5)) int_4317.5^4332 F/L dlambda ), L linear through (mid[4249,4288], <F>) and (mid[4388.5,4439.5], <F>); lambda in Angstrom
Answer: -0.13 mag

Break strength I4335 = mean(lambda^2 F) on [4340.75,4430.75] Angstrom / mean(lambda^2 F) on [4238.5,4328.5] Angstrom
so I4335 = 1.30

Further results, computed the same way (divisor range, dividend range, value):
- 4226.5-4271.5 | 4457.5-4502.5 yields 1.51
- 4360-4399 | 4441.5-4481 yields 1.15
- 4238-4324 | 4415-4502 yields 1.46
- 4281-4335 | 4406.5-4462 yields 1.35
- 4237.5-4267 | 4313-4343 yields 1.19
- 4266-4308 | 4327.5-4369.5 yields 1.42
